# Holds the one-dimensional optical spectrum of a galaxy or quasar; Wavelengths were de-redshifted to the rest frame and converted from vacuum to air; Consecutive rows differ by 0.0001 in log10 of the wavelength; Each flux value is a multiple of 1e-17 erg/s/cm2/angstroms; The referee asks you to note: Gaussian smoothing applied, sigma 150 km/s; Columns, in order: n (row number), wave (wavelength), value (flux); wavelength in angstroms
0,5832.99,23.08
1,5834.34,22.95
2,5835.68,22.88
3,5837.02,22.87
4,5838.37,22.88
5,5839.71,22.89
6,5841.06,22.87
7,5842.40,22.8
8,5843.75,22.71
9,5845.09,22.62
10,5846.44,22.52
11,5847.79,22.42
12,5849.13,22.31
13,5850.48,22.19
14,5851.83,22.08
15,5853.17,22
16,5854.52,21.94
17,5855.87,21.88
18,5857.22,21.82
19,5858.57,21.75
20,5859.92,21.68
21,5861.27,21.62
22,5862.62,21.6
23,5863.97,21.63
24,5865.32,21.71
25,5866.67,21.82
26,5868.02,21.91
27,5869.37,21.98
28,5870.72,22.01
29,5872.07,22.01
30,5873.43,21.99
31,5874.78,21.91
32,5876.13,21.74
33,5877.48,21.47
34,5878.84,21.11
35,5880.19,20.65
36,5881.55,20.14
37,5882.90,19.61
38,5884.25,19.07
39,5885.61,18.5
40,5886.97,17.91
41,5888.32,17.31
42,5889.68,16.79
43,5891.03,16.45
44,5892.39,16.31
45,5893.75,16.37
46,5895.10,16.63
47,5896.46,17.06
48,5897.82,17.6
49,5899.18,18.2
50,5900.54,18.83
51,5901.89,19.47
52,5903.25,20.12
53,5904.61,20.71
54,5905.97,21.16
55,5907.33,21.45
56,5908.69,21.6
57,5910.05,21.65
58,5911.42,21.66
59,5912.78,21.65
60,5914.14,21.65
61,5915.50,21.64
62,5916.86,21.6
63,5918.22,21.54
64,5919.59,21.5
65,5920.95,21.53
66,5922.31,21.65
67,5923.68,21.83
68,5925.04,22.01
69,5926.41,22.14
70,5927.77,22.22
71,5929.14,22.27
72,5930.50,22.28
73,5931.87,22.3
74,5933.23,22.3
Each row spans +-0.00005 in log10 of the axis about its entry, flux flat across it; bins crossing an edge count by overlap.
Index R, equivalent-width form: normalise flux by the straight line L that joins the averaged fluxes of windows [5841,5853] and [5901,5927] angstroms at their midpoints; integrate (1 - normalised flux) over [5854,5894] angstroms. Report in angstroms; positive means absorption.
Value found 2.88 angstroms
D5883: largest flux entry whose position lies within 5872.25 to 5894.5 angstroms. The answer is 21.99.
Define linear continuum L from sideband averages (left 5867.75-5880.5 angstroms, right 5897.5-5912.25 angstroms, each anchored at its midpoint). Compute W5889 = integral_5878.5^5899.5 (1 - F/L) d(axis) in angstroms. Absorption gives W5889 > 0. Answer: 3.0 angstroms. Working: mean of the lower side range 21.7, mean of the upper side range 20.3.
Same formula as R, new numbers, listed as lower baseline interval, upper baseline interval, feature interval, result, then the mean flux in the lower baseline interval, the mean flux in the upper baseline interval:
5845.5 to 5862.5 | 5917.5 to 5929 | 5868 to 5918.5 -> 4.49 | 22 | 21.8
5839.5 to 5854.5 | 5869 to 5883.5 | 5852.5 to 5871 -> 0.06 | 22.5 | 21.3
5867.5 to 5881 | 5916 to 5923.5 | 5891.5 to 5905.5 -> 2.24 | 21.7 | 21.6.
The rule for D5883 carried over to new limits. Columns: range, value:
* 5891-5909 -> 21.6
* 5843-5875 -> 22.71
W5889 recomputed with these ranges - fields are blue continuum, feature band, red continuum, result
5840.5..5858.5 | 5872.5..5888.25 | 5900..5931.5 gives 1.2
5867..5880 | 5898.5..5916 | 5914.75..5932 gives 0.9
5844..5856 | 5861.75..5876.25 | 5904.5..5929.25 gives 0.2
